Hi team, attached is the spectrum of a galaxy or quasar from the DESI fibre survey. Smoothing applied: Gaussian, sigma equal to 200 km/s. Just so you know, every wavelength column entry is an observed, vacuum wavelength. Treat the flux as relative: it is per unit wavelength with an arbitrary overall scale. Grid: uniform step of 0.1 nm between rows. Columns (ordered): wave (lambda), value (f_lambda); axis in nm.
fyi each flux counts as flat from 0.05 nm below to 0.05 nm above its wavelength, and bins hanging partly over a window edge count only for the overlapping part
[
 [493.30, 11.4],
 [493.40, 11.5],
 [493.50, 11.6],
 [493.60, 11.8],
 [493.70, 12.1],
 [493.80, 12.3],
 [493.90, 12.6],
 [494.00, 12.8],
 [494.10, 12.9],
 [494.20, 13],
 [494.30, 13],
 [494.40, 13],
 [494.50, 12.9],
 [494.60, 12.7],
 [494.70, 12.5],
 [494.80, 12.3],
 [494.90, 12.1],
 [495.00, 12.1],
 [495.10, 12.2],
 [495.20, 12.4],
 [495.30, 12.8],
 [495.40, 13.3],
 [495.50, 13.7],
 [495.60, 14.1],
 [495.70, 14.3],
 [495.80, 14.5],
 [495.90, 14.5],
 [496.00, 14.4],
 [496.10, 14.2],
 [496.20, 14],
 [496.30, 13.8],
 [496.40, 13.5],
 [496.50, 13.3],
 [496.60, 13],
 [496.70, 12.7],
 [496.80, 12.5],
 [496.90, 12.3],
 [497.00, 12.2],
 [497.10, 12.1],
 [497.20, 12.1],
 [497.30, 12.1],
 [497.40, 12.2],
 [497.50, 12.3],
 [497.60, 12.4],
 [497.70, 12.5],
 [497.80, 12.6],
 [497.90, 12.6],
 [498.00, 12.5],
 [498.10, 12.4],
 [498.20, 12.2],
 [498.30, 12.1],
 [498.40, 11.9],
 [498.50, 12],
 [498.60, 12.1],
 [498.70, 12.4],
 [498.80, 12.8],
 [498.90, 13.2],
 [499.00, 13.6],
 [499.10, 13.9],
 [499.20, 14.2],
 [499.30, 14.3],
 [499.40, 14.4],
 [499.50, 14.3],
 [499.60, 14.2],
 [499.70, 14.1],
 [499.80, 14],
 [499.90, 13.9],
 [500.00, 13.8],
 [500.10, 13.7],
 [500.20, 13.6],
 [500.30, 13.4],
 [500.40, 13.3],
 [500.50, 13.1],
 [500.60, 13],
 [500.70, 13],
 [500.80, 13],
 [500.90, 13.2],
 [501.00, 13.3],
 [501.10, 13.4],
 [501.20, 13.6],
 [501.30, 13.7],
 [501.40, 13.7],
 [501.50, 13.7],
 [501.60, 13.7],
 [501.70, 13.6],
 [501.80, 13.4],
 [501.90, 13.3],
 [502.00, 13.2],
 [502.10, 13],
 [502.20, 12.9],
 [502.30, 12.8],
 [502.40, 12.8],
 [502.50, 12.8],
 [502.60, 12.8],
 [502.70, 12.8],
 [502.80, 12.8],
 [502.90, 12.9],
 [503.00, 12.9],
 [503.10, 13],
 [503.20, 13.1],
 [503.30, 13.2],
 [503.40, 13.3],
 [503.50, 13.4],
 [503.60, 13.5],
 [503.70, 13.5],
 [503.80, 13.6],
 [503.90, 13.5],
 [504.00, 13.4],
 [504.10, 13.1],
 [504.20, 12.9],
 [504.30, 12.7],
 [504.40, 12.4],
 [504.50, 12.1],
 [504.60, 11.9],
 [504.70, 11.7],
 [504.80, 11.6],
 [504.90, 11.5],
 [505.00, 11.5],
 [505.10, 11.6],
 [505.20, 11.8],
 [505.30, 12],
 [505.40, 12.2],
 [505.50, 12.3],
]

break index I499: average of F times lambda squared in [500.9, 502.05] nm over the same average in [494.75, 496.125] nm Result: 1.0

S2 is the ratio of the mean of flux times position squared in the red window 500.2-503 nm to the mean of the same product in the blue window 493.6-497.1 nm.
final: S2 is 1.0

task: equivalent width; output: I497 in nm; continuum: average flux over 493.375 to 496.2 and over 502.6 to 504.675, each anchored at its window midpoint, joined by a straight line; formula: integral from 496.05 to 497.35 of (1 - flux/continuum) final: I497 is 0.00 nm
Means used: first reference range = 12.9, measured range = 12.9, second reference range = 13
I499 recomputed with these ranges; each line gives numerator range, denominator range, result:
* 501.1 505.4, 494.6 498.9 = 1.03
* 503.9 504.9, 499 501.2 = 0.93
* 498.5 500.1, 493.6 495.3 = 1.11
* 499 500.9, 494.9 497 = 1.05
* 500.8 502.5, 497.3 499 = 1.09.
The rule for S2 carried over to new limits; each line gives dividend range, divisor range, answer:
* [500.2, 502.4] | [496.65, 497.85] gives 1.10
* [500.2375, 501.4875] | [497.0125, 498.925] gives 1.09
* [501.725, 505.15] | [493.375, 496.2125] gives 1.02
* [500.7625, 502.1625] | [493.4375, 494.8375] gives 1.10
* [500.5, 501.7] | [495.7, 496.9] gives 1.00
